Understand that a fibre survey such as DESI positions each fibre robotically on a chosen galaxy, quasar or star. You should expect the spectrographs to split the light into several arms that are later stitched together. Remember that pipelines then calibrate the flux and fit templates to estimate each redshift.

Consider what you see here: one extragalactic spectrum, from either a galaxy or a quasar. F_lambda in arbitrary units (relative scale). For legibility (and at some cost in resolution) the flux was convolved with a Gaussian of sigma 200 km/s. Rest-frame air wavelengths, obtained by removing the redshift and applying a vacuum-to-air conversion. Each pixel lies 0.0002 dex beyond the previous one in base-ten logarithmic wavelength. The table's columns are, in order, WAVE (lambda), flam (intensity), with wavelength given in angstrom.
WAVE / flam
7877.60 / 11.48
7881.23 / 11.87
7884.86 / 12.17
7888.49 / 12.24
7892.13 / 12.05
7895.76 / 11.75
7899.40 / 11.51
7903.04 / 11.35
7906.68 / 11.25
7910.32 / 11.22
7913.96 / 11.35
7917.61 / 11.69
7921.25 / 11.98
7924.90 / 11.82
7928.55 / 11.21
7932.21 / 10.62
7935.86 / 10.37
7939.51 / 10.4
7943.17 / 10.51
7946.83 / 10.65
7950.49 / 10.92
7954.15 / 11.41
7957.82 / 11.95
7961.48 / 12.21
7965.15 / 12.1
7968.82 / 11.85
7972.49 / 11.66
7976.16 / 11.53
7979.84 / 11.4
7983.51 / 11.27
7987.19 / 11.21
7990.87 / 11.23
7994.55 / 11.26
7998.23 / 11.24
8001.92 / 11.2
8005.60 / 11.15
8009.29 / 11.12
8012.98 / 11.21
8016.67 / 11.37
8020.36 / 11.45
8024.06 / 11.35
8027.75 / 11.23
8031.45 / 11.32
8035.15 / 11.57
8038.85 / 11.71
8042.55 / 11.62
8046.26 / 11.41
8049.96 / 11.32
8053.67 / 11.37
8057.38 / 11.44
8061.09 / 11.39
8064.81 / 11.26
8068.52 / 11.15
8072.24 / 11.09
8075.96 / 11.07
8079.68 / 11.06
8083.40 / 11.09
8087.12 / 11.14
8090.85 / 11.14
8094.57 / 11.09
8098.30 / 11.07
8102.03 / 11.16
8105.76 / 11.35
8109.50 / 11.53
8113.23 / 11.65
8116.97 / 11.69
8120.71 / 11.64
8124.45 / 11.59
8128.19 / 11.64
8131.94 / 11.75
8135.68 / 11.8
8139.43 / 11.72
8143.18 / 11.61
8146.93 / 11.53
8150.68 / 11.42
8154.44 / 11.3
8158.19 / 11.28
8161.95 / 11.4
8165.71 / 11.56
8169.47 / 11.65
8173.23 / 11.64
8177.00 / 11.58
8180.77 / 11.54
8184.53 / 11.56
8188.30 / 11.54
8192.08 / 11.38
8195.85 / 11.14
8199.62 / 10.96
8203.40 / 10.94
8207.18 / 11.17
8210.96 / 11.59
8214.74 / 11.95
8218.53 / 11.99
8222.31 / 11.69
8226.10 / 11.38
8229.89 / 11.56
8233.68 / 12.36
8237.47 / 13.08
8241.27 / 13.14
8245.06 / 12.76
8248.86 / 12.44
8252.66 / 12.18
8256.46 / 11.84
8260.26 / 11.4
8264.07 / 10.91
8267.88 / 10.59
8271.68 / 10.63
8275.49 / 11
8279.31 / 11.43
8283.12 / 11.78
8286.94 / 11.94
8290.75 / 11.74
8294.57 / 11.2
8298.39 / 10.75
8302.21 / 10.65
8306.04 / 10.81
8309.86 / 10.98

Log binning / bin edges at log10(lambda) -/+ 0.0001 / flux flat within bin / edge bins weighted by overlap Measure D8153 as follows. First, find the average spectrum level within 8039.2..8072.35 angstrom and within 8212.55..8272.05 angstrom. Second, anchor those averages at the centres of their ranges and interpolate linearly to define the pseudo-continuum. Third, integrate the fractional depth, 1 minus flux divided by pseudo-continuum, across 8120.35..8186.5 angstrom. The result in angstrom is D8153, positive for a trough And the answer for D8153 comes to 0.5 angstrom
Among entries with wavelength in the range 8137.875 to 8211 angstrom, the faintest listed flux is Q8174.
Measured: 10.94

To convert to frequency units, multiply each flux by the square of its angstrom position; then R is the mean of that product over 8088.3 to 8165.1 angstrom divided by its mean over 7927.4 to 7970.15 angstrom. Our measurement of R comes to 1.07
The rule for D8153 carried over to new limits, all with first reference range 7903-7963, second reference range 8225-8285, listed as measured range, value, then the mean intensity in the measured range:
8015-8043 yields -0.13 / 11.4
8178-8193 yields 0.19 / 11.5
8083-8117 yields 0.70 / 11.3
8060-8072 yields 0.23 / 11.2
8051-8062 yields 0.04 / 11.4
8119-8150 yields -0.21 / 11.7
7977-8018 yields 0.32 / 11.2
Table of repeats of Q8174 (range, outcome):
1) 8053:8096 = 11.06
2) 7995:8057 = 11.12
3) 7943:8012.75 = 10.51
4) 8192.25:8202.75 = 10.96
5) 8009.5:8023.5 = 11.21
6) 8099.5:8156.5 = 11.16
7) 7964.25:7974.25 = 11.66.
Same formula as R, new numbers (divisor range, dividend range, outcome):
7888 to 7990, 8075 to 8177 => 1.05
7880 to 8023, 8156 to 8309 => 1.09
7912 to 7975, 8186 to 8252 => 1.12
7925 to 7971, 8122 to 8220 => 1.08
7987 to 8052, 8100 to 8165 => 1.05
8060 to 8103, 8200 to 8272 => 1.10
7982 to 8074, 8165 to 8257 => 1.09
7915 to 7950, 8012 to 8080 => 1.06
